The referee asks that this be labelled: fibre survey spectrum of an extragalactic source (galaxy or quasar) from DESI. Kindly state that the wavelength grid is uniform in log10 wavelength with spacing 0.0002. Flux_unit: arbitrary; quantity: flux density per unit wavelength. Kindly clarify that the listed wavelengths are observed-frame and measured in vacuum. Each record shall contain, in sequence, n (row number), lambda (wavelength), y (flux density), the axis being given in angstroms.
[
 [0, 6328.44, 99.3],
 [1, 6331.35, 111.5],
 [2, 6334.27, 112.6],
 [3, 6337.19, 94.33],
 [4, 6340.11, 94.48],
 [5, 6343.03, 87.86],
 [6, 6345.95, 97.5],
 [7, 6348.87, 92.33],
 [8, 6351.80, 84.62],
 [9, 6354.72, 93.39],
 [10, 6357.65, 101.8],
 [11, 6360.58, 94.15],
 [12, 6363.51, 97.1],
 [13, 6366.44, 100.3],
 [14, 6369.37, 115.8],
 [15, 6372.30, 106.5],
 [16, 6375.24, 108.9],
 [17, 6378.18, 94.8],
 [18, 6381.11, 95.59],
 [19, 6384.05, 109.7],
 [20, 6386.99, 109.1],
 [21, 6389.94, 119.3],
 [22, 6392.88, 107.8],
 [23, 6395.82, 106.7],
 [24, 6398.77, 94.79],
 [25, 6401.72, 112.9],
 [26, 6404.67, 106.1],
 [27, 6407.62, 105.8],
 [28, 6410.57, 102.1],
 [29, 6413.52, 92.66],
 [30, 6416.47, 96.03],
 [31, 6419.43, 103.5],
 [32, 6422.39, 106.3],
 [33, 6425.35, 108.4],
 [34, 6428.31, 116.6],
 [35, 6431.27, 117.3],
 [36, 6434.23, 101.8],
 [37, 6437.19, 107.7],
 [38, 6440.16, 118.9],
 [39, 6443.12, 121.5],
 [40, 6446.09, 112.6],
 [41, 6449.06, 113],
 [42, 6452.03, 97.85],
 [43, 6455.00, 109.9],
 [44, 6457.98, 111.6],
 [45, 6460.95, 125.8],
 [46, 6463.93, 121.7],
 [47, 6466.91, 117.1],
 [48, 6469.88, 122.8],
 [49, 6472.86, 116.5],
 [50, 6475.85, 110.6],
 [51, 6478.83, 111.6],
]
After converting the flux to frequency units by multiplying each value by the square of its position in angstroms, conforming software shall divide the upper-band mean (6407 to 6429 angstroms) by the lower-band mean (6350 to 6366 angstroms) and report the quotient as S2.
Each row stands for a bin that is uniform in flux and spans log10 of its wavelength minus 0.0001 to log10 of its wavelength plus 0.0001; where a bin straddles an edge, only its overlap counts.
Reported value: 1.11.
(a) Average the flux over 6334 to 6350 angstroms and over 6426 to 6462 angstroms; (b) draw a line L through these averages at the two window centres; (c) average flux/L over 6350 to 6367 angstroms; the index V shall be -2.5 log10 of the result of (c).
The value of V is 0.04 mag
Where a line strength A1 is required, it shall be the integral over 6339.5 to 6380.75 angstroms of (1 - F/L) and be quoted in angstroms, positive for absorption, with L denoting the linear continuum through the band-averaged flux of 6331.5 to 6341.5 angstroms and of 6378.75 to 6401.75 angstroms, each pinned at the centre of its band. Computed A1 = 2.4 angstroms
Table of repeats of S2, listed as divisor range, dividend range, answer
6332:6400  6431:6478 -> 1.16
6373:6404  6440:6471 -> 1.11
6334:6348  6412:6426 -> 1.08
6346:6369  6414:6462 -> 1.18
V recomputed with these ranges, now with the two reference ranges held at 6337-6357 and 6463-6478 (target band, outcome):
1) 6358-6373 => -0.070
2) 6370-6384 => -0.052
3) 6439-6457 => 0.005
